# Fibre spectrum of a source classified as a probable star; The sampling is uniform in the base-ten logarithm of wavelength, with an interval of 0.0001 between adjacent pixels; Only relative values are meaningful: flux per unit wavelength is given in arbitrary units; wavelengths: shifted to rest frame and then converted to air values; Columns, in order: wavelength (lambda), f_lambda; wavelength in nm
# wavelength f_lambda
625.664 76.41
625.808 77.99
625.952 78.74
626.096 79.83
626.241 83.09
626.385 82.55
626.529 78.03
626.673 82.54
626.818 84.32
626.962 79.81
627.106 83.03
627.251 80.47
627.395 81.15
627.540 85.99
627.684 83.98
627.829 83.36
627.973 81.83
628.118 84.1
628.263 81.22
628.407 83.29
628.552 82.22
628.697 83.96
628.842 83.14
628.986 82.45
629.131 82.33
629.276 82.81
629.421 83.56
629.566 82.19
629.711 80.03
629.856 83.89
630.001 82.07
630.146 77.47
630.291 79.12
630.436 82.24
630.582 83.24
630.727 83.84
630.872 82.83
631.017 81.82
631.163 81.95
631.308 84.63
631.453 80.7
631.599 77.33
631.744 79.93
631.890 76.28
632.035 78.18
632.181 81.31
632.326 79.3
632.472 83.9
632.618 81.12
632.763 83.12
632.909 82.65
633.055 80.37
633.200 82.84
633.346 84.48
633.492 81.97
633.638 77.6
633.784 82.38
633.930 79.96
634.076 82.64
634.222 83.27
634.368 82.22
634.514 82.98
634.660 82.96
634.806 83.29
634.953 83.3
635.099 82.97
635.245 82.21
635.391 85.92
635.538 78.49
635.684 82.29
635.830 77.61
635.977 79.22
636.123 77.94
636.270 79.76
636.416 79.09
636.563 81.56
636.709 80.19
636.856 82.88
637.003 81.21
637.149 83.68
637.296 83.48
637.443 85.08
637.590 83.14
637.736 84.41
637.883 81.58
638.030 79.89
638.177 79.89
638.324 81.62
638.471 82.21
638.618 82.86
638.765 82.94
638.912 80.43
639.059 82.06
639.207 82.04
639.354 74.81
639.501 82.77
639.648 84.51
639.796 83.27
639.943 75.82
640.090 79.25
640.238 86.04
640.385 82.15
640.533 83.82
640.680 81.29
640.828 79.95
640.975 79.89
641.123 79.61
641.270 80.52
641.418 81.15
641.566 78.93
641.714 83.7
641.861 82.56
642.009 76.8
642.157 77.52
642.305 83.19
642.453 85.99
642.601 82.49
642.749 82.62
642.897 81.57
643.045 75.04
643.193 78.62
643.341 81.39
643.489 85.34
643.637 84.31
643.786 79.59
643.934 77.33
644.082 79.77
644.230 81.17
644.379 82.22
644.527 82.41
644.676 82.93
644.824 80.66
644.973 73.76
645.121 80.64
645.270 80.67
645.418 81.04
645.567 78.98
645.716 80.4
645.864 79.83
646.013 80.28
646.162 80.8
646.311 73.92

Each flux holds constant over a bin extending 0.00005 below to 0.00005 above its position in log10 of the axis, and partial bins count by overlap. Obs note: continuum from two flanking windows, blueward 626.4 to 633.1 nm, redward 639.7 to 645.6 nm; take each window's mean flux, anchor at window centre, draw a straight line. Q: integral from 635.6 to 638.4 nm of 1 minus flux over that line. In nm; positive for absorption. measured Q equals 0.00 nm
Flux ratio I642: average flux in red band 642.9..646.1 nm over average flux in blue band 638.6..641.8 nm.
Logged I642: 0.99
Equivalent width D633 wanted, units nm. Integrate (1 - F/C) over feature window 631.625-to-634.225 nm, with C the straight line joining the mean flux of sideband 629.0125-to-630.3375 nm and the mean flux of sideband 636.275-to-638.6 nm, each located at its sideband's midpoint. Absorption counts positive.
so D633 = 0.02 nm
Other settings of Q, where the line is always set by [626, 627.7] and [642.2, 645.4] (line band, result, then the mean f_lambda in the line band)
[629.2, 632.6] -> 0.020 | 81.2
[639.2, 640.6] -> -0.003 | 81.4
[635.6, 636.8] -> 0.025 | 79.8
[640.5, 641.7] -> 0.007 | 80.7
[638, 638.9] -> -0.003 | 81.6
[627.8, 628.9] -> -0.013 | 82.8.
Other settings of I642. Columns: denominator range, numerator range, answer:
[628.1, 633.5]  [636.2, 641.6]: 1.00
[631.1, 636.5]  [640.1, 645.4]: 1.00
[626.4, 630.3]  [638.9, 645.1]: 0.98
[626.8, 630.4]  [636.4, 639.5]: 0.99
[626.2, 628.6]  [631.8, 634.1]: 0.98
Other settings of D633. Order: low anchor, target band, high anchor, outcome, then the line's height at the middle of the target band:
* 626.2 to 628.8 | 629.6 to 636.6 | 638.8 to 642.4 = 0.043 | 81.8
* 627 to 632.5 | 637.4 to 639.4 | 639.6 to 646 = -0.012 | 81.2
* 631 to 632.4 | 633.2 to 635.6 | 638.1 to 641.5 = -0.056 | 80.5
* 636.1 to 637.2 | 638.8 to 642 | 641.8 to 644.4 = -0.008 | 80.9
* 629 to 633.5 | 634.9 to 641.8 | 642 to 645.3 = -0.029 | 81.1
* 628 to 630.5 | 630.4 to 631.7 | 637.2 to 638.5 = 0.002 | 82.2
